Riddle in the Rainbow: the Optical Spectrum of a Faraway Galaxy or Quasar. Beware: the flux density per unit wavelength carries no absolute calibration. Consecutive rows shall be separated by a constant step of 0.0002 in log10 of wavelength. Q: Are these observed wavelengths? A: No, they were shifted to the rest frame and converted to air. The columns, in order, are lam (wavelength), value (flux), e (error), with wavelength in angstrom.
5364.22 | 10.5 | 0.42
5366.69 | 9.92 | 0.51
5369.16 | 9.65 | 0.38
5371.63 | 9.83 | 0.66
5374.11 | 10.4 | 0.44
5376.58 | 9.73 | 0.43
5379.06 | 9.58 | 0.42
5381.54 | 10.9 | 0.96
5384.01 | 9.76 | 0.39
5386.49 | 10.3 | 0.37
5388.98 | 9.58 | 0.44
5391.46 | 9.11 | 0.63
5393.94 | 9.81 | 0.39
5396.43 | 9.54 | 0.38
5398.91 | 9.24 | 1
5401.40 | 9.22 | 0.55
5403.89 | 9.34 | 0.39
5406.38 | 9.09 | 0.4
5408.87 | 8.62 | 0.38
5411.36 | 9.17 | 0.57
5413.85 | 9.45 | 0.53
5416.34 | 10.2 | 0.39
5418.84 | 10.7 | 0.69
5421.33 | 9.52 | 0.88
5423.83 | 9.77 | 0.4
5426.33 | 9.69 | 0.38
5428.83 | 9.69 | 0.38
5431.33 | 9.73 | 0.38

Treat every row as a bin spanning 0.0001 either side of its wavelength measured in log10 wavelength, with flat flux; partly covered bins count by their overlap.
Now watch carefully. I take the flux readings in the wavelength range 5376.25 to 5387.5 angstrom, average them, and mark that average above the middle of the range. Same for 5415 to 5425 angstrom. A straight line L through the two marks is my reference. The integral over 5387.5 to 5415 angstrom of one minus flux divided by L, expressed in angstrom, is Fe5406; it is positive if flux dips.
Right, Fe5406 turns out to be 2.09 angstrom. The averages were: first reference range 10.1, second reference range 10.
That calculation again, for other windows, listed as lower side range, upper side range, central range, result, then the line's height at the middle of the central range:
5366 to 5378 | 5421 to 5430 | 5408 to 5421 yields 0.1 angstrom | 9.72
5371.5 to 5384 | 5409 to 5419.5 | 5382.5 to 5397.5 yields 0.4 angstrom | 9.95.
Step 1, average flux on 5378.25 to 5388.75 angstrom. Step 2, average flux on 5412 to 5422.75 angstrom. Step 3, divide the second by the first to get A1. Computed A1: 1.0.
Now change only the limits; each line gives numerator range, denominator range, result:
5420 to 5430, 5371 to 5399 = 0.98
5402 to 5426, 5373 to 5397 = 0.97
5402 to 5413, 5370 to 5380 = 0.92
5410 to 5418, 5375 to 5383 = 0.96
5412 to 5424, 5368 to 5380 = 1.01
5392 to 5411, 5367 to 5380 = 0.94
